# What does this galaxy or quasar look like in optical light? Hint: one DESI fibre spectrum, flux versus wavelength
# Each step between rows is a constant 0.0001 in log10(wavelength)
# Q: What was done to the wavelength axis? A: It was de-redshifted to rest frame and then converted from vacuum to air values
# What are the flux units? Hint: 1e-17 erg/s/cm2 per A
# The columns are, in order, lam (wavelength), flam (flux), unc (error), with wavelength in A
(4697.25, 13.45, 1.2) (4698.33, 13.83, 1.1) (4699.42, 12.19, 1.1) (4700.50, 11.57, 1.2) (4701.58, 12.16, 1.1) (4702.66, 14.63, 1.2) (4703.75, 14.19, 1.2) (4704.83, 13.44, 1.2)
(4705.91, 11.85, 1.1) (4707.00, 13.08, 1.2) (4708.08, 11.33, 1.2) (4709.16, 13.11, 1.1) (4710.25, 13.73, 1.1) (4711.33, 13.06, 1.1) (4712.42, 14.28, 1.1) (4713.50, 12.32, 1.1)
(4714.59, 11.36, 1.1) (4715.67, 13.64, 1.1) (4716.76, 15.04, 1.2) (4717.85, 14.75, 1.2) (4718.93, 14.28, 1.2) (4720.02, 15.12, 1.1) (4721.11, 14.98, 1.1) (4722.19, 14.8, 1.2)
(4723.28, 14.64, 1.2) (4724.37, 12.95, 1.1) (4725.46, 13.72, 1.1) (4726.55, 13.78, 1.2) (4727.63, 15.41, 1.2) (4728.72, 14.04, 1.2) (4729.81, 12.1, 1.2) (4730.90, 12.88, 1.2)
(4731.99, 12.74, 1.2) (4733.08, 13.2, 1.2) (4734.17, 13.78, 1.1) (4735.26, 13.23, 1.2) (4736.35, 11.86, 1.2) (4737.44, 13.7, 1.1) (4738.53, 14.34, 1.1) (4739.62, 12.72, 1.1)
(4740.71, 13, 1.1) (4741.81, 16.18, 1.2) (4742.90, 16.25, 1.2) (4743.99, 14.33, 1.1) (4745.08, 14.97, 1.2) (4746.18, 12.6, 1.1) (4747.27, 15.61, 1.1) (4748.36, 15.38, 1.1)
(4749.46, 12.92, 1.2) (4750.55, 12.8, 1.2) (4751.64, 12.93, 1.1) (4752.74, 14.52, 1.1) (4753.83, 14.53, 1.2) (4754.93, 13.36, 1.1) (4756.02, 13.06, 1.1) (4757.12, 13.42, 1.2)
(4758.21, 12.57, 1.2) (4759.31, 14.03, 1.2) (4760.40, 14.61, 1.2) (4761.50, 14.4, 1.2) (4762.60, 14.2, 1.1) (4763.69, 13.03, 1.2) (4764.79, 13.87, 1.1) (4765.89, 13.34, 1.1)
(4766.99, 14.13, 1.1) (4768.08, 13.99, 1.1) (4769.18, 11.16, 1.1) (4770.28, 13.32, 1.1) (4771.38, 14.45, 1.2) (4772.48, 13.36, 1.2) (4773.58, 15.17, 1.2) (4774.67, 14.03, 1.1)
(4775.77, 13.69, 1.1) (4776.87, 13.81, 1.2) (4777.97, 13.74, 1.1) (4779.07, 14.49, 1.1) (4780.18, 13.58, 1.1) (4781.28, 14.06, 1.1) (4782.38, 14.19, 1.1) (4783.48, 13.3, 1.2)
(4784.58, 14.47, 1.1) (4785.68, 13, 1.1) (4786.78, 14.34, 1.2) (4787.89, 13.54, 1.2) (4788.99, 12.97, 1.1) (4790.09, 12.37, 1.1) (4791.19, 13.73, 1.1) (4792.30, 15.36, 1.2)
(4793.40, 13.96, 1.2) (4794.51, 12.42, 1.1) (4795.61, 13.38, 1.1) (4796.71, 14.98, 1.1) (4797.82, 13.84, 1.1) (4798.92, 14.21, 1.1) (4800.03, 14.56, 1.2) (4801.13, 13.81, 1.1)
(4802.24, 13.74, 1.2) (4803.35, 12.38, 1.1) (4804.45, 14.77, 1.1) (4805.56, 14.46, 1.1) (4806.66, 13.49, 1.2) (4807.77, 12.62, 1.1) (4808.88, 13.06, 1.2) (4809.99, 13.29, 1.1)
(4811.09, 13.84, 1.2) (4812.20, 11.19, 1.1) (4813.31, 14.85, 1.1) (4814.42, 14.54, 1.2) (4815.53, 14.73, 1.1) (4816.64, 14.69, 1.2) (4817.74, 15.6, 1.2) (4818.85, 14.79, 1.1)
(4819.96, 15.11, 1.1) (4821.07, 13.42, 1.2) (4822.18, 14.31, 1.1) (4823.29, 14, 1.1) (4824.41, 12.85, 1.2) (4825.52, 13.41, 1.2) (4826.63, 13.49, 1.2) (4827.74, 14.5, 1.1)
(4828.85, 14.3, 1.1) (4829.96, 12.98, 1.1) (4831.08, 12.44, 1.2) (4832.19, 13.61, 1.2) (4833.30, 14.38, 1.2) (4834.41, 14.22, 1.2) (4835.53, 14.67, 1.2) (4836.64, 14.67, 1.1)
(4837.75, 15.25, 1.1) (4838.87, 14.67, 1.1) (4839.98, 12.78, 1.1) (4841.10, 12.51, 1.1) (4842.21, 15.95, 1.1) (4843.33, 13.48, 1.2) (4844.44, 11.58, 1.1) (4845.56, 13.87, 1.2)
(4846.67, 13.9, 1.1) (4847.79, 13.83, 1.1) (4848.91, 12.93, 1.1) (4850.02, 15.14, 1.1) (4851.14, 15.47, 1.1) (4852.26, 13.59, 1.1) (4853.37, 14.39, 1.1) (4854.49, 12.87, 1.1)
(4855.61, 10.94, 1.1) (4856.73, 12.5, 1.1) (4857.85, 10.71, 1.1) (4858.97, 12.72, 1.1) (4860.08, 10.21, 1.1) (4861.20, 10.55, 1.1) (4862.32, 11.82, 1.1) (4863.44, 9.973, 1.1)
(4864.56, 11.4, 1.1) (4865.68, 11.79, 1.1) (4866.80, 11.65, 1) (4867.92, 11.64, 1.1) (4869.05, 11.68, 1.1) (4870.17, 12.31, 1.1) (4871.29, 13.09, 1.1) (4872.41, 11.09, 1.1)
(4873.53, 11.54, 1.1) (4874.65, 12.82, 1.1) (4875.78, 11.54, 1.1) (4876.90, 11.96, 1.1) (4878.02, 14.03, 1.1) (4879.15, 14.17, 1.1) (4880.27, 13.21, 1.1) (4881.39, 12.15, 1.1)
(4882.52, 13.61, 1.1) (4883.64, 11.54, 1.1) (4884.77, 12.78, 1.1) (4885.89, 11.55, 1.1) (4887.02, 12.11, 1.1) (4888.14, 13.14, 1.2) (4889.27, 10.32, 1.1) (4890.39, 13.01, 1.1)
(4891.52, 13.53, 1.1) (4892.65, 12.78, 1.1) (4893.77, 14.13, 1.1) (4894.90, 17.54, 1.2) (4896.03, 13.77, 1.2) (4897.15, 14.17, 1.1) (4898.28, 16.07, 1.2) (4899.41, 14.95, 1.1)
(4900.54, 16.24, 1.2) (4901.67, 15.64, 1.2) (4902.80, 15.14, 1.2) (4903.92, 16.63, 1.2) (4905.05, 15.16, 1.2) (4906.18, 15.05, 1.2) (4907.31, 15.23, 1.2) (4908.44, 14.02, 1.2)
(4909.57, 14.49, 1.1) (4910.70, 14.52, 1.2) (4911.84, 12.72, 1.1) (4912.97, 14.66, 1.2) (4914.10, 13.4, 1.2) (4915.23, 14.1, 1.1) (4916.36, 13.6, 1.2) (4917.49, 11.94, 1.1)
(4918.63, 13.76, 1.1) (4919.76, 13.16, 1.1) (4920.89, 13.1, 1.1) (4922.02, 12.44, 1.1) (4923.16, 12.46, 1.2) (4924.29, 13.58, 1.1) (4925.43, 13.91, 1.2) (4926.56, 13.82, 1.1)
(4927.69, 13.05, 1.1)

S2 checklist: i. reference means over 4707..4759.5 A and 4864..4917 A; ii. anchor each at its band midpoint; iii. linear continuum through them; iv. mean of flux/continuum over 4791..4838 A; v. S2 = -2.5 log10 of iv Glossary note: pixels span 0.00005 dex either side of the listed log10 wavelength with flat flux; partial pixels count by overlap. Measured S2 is -0.03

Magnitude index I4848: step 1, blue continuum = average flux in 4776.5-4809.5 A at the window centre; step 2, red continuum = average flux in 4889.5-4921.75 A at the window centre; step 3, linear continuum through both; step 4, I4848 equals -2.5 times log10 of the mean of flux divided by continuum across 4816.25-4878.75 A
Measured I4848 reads 0.07 mag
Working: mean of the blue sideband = 13.7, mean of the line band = 13.1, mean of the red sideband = 14.3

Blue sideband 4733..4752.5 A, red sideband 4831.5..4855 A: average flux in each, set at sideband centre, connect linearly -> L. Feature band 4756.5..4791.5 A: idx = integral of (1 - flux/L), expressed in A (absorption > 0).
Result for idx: 0.6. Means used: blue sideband 13.9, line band 13.7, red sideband 14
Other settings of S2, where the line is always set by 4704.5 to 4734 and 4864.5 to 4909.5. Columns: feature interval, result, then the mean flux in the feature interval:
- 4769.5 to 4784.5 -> -0.033 mag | 13.9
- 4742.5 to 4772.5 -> -0.025 mag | 13.8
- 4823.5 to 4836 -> -0.021 mag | 13.7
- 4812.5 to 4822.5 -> -0.088 mag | 14.6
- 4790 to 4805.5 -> -0.032 mag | 13.9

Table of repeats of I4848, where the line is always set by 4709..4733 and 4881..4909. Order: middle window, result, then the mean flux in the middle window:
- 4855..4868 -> 0.23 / 11.3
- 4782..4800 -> 0.01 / 13.8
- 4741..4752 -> -0.05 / 14.4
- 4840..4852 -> 0.01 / 13.8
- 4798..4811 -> 0.02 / 13.7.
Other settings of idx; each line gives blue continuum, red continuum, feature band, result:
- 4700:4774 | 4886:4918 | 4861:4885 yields 3.4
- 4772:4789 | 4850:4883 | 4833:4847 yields -1.3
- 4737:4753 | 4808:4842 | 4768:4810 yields 0.9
